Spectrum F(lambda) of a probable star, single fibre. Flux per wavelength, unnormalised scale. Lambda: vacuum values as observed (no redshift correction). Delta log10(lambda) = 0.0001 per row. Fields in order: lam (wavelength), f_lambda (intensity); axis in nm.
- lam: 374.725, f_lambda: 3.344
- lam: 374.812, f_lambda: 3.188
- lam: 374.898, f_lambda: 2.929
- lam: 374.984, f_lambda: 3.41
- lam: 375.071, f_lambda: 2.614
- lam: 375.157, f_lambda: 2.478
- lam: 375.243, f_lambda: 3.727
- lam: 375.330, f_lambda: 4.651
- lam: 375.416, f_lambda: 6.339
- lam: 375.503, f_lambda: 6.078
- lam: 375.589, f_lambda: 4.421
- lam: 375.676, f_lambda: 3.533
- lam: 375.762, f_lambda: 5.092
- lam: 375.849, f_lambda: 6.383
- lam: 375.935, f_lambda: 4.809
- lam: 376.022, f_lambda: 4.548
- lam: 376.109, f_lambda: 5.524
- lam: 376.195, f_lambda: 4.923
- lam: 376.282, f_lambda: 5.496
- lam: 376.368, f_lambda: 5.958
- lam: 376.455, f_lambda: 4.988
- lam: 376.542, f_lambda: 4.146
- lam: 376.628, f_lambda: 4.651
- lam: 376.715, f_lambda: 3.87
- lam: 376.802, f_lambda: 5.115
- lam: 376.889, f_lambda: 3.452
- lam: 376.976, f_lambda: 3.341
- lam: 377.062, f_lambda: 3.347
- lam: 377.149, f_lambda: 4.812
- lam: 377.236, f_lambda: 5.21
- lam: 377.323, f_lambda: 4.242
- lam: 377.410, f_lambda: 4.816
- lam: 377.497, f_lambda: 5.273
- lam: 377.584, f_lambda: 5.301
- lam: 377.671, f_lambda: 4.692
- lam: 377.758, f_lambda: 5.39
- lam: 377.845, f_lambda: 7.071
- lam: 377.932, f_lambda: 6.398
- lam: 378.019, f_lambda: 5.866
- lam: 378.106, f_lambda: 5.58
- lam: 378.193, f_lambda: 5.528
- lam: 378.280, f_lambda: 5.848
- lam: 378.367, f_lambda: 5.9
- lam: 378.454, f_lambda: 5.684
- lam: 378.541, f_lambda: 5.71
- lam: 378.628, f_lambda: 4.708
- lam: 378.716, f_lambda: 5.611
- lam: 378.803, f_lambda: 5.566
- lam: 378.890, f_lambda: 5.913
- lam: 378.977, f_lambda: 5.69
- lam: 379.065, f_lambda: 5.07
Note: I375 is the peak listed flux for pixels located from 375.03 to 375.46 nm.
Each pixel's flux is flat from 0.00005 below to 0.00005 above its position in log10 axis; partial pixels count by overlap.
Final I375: 6.339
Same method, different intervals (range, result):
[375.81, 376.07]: 6.383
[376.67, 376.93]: 5.115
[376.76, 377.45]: 5.21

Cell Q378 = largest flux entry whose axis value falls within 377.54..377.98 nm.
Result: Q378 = 7.071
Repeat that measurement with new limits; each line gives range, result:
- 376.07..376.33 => 5.524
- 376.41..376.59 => 4.988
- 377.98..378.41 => 5.9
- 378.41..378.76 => 5.71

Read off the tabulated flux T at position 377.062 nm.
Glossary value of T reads 3.347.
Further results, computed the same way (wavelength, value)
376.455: 4.988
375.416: 6.339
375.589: 4.421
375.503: 6.078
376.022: 4.548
